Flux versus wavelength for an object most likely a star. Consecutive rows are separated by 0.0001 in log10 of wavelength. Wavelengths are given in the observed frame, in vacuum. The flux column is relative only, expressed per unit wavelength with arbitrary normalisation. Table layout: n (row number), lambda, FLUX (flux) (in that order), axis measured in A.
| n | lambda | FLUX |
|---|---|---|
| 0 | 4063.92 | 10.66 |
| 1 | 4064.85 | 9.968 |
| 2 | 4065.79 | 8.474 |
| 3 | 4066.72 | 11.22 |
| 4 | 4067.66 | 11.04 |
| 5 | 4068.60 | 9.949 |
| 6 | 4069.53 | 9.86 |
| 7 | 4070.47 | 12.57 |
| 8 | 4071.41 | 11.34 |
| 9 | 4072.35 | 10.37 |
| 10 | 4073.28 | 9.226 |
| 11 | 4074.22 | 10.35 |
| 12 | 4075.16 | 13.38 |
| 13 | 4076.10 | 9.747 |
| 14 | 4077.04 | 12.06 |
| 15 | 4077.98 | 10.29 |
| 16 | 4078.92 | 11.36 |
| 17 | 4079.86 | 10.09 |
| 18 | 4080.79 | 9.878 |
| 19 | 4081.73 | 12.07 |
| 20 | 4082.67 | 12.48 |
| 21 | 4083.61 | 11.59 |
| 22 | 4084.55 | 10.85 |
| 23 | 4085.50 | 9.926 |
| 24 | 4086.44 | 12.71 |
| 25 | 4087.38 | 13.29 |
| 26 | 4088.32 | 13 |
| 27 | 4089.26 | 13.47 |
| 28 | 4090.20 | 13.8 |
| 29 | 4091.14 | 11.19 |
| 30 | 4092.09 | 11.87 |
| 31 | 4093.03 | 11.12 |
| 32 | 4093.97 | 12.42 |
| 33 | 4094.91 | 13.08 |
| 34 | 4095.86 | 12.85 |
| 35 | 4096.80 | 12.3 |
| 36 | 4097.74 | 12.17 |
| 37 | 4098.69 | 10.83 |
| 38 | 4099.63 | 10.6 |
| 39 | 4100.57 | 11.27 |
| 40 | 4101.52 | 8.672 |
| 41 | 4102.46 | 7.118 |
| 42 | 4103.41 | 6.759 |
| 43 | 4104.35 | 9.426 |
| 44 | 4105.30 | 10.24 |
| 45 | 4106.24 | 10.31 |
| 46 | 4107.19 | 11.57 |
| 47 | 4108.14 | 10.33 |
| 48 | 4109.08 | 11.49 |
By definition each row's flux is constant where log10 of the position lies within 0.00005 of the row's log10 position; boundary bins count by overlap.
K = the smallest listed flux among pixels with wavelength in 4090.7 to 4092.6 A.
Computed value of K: 11.19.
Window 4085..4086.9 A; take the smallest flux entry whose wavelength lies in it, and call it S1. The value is 9.926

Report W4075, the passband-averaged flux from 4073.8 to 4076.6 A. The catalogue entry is 11.2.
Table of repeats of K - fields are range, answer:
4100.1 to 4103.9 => 6.759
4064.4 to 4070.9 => 8.474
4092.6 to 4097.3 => 11.12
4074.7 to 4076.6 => 9.747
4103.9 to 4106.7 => 9.426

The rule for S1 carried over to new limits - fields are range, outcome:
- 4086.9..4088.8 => 13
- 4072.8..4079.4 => 9.226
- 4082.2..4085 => 10.85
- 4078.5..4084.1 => 9.878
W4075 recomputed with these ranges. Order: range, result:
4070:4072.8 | 11.4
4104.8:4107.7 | 10.7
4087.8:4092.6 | 12.7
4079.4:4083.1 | 11.1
